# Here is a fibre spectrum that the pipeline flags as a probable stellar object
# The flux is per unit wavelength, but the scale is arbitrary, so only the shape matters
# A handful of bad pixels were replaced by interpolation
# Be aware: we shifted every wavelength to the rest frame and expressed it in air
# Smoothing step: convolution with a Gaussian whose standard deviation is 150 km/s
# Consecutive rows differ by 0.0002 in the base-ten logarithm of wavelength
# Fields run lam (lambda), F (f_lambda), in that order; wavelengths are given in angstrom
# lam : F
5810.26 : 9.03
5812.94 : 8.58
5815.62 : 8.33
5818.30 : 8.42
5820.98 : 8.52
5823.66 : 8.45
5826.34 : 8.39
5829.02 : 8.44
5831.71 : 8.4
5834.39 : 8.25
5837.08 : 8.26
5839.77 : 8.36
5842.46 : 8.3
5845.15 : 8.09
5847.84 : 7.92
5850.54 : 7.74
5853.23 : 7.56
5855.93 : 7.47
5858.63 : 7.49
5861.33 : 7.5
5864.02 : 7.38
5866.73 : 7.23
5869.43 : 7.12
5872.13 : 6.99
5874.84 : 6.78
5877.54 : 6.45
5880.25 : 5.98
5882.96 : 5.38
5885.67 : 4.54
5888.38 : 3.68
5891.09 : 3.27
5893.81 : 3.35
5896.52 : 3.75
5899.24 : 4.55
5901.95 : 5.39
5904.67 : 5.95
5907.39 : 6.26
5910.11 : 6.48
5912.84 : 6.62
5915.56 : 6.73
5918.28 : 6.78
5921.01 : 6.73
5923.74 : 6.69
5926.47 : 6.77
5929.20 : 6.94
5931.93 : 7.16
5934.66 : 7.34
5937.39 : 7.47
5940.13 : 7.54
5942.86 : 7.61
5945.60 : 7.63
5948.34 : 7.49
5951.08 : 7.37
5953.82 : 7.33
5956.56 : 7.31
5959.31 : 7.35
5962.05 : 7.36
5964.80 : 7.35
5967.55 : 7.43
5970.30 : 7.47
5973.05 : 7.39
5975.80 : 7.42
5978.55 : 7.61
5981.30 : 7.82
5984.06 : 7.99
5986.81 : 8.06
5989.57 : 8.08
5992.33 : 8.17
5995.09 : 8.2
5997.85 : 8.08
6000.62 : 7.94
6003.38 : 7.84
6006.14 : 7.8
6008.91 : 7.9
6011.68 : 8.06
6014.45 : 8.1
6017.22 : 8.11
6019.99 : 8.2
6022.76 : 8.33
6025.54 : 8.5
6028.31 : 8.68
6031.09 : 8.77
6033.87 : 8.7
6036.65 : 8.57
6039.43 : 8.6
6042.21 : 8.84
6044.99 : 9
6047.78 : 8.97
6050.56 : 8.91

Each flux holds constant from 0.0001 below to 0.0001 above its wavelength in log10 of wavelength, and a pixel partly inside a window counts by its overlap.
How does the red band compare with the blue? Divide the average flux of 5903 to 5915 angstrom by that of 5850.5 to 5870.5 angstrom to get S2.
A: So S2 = 0.85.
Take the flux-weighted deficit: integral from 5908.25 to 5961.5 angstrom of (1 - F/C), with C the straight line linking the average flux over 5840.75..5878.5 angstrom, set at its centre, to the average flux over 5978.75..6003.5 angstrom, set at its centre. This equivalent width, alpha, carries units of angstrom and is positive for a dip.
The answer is 4.5 angstrom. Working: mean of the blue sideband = 7.45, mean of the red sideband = 8.01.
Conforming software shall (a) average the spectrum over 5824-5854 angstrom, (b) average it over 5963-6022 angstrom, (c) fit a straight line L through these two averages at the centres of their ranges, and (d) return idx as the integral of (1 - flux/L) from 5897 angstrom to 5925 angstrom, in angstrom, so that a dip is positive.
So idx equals 6.6 angstrom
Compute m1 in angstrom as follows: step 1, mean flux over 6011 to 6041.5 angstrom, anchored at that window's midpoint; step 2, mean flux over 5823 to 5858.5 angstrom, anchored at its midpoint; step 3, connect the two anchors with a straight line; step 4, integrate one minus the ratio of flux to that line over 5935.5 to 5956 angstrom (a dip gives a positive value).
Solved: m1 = 2.0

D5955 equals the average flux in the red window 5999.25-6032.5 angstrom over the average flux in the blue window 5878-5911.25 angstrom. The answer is 1.67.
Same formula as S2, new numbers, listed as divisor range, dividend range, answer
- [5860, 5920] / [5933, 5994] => 1.30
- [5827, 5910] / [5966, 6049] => 1.23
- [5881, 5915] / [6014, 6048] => 1.71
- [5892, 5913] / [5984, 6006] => 1.55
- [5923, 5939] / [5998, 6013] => 1.12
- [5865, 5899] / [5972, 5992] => 1.45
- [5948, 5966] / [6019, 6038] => 1.16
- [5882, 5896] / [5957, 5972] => 1.85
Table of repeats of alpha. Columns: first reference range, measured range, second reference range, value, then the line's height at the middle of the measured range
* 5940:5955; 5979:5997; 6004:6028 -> -0.4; 7.88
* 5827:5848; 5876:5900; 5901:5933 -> 8.8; 7.18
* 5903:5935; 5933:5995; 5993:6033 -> -1.6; 7.4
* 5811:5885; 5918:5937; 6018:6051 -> 2.7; 8.09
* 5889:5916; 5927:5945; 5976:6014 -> -3.4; 6.16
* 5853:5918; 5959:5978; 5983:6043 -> 0.1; 7.46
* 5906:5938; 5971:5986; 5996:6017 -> -0.1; 7.59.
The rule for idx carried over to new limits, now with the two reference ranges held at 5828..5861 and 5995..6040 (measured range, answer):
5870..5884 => 2.9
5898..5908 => 3.2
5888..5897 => 5.1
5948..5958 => 1.0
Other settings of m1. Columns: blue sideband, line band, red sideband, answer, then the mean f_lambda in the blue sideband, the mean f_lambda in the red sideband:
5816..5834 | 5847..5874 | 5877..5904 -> -4.6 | 8.42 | 4.61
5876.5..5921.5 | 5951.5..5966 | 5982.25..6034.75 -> -0.9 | 5.37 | 8.18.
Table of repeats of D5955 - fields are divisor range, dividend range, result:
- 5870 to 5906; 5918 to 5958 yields 1.41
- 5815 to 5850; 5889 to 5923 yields 0.66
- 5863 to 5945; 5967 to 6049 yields 1.32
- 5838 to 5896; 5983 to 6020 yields 1.22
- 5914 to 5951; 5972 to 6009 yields 1.10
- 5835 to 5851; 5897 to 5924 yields 0.75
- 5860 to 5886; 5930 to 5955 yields 1.12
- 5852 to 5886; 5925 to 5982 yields 1.08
